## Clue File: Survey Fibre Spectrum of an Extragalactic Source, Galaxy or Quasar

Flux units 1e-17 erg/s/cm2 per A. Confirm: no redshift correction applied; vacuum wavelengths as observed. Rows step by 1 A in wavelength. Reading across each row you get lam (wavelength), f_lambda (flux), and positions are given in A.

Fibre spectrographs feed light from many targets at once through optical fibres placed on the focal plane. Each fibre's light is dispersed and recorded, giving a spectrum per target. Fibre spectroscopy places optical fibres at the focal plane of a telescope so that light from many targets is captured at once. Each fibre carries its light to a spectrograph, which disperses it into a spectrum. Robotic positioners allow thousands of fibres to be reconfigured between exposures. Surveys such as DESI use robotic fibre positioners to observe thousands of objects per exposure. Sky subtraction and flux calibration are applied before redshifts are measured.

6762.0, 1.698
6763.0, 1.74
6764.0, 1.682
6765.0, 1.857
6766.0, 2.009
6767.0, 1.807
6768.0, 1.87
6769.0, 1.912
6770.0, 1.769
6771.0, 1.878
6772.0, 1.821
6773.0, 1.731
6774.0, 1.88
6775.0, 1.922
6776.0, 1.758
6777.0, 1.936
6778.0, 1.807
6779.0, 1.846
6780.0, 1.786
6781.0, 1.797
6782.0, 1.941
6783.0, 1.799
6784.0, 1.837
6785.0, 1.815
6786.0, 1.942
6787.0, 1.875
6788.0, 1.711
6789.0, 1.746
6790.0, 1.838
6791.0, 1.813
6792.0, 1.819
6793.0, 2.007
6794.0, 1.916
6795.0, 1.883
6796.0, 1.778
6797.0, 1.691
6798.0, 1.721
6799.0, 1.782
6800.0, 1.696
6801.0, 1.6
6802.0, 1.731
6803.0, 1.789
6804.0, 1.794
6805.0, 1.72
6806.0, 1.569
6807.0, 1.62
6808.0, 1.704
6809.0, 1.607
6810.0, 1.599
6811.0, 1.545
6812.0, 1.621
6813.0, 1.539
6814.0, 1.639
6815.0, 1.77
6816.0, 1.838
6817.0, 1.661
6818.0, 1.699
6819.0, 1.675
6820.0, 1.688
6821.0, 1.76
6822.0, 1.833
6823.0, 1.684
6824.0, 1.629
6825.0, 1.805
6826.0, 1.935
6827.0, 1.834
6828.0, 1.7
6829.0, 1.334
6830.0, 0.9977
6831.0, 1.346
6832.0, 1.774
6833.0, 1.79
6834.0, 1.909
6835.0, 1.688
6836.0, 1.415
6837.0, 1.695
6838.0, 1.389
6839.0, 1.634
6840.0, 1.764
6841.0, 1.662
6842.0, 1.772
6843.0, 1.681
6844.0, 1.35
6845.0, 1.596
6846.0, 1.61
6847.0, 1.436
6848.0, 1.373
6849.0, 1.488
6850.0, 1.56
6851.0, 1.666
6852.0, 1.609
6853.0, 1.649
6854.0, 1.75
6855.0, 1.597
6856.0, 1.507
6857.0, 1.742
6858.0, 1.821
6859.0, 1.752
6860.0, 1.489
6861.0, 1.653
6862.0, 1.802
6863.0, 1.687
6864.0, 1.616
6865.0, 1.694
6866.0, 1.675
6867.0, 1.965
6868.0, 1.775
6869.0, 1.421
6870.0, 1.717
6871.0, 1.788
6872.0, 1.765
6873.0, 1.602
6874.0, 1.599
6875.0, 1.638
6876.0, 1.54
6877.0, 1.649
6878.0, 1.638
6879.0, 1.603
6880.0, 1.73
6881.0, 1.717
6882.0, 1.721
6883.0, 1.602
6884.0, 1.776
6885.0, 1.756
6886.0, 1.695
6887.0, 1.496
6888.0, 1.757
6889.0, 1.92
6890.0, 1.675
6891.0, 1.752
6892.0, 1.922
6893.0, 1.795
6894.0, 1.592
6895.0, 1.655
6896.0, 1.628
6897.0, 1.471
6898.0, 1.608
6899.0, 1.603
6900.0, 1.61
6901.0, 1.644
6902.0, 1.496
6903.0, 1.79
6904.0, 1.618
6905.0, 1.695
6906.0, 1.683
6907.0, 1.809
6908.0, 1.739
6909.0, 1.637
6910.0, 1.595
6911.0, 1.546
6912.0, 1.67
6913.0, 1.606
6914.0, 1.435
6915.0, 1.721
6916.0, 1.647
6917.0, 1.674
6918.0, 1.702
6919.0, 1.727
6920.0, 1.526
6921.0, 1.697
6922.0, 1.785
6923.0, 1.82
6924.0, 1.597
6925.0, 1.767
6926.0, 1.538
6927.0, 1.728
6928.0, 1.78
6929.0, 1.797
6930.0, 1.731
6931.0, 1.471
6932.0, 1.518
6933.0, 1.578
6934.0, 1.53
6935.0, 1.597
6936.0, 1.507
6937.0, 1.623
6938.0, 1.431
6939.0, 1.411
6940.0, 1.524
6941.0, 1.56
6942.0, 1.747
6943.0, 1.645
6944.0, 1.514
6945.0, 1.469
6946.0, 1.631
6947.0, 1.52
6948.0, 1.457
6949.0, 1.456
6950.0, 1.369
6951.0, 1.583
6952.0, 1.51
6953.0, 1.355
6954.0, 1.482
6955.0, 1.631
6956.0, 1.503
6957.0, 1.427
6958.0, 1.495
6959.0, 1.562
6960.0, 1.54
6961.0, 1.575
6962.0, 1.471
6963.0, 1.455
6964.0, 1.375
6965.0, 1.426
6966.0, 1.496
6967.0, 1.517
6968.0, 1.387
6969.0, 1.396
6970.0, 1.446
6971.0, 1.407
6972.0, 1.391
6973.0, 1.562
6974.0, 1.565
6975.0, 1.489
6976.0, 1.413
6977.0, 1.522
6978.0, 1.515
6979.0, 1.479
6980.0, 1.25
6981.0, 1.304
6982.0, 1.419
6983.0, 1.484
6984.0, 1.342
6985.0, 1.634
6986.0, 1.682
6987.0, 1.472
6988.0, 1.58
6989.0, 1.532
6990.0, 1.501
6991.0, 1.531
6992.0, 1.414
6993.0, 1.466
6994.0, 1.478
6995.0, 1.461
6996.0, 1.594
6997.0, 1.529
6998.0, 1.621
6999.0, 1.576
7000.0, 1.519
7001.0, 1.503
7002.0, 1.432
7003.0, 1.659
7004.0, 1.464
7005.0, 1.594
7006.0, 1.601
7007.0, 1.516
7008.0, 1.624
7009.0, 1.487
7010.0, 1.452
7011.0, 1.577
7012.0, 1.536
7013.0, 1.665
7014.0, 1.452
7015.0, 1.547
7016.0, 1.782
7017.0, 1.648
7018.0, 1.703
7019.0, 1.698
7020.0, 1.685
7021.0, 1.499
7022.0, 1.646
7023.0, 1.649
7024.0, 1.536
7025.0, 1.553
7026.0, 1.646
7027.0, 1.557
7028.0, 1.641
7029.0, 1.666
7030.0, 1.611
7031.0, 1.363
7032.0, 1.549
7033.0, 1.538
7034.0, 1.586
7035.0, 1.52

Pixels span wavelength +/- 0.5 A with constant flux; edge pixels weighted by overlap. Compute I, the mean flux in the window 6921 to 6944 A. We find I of 1.62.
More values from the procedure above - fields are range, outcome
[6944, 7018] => 1.51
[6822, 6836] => 1.65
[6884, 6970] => 1.6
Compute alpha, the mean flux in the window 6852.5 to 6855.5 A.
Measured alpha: 1.67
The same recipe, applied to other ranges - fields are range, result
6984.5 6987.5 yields 1.6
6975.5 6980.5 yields 1.44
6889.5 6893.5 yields 1.79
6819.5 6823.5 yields 1.74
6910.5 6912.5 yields 1.61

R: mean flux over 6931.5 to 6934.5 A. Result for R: 1.54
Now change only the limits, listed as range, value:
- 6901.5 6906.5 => 1.66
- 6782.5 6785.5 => 1.82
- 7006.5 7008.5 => 1.57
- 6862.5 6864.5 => 1.65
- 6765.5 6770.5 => 1.87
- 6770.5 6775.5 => 1.85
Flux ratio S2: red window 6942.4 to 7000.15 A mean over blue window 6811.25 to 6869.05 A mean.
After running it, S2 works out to 0.90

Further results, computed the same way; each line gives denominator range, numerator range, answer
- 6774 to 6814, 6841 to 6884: 0.93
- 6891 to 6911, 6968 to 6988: 0.88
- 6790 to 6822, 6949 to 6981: 0.85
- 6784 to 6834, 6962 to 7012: 0.87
